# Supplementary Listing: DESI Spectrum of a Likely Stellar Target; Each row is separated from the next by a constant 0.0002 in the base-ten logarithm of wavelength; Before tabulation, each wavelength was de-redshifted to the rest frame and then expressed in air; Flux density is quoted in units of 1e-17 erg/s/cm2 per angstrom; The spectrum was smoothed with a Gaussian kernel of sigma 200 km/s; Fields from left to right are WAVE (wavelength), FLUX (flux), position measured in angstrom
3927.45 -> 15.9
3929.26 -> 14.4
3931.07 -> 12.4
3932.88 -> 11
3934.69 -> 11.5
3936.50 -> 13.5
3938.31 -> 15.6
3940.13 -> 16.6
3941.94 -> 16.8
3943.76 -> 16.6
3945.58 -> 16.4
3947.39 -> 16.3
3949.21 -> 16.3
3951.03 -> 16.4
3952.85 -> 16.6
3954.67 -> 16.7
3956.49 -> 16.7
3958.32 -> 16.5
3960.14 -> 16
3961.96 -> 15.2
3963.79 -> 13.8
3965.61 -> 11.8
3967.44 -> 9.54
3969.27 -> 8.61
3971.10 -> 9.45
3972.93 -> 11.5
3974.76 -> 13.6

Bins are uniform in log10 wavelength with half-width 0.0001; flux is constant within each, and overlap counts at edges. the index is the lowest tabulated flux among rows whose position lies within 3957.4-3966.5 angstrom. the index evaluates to 11.8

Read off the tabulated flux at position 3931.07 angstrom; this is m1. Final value 12.4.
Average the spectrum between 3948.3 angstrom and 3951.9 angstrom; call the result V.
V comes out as 16.3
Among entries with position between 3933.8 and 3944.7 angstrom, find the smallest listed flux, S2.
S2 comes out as 11.5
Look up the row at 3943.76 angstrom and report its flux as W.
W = 16.6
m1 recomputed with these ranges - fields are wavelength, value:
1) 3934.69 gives 11.5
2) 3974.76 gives 13.6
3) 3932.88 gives 11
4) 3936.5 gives 13.5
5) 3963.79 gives 13.8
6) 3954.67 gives 16.7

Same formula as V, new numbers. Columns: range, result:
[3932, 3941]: 13.6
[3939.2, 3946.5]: 16.6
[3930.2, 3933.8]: 11.7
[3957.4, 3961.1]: 16.2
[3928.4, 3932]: 13.4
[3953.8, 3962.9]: 16.2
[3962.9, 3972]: 10.6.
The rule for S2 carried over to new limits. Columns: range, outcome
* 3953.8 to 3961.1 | 16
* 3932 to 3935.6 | 11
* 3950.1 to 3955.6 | 16.4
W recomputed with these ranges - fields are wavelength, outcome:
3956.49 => 16.7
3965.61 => 11.8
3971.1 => 9.45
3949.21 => 16.3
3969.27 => 8.61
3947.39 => 16.3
